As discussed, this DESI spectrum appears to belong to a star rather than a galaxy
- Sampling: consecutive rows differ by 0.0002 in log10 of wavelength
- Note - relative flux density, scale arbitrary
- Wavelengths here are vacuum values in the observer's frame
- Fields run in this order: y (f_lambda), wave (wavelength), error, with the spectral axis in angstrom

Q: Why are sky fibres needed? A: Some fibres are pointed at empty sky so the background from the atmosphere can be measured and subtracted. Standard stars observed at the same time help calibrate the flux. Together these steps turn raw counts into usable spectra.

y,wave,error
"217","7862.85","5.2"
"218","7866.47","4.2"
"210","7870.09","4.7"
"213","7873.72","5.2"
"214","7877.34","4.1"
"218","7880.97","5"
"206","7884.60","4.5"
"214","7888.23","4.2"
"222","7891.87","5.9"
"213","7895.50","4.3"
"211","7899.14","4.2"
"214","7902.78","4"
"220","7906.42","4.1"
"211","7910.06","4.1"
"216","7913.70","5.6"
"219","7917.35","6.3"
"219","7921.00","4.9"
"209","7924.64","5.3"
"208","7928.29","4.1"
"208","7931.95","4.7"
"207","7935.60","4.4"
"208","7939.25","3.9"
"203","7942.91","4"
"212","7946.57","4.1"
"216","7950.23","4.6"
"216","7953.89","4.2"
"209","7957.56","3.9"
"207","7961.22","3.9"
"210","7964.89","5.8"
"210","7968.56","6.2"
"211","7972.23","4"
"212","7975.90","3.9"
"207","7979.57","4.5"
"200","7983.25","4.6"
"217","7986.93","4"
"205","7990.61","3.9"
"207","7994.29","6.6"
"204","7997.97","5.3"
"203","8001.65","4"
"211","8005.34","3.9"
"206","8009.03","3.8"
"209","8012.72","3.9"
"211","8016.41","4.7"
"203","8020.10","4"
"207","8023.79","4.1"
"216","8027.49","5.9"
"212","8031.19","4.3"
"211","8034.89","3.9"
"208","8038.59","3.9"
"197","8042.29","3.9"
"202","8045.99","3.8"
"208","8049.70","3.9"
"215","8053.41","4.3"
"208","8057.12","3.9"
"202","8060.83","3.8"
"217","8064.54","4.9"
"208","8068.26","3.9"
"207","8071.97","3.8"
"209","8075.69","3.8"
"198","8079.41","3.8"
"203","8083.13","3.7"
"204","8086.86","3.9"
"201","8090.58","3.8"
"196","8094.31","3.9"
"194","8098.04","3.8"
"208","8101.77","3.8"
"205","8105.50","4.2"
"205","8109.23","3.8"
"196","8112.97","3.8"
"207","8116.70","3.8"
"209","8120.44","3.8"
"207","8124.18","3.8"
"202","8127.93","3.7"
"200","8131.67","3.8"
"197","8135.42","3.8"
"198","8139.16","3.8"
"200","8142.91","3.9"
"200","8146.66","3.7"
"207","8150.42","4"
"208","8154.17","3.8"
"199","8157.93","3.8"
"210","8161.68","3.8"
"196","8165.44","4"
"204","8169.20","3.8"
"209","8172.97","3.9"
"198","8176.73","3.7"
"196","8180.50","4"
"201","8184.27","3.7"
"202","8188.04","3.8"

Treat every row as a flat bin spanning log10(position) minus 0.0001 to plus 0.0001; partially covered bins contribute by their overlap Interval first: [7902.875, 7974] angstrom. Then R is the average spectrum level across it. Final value 212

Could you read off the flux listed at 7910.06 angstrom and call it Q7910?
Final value 211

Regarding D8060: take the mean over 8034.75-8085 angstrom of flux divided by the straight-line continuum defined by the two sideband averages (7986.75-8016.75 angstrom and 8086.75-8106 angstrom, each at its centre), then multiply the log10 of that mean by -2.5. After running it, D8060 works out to -0.02 mag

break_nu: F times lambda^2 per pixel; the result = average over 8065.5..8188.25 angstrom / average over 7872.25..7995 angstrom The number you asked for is 1.0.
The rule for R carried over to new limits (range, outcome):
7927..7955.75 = 210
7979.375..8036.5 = 208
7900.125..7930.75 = 214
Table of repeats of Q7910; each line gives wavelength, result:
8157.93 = 199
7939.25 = 208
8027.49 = 216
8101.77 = 208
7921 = 219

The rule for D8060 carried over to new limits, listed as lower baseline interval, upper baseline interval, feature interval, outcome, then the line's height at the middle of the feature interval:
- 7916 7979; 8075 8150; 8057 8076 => -0.02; 204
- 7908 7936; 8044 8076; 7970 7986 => 0.01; 211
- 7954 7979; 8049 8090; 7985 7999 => 0.00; 209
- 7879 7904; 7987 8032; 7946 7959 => -0.01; 211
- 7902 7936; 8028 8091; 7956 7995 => 0.01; 211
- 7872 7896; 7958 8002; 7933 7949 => 0.01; 211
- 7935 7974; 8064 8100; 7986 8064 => -0.01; 206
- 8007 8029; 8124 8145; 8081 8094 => 0.01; 204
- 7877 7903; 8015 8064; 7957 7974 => 0.01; 211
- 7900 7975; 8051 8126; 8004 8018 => 0.00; 208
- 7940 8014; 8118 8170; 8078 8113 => 0.02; 204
